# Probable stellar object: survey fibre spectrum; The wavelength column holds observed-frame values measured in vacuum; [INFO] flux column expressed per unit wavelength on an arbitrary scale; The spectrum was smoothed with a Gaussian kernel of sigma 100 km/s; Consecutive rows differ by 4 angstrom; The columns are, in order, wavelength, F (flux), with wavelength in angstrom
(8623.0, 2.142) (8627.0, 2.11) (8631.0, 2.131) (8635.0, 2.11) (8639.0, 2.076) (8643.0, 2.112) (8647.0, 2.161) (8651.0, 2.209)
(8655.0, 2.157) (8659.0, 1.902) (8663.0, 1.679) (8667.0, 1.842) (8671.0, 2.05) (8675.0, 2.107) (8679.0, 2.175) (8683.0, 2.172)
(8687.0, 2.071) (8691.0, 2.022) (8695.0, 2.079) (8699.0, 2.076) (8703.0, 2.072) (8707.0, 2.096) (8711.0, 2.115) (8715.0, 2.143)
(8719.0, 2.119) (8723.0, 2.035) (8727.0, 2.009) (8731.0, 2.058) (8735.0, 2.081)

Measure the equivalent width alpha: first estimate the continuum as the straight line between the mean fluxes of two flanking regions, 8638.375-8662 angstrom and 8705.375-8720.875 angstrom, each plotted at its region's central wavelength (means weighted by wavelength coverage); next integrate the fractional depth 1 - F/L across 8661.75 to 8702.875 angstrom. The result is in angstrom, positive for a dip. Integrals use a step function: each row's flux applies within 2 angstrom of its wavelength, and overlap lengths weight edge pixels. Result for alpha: 1.3 angstrom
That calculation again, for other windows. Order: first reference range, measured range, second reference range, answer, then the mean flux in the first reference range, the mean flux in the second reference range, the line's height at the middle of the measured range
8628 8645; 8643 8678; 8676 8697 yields 1.4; 2.11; 2.1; 2.11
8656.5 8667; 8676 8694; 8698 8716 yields -1.3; 1.82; 2.1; 1.96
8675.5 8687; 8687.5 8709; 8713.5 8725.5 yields 0.5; 2.15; 2.09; 2.12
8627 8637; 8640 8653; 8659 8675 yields -0.8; 2.12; 1.89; 2.03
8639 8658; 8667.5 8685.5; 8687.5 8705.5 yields -0.1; 2.14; 2.06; 2.09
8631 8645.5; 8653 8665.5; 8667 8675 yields 0.8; 2.11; 2.01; 2.05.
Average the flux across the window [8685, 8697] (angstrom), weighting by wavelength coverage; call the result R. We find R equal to 2.06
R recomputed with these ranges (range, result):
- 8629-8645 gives 2.11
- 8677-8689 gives 2.14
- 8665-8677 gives 2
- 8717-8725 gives 2.08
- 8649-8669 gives 1.96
